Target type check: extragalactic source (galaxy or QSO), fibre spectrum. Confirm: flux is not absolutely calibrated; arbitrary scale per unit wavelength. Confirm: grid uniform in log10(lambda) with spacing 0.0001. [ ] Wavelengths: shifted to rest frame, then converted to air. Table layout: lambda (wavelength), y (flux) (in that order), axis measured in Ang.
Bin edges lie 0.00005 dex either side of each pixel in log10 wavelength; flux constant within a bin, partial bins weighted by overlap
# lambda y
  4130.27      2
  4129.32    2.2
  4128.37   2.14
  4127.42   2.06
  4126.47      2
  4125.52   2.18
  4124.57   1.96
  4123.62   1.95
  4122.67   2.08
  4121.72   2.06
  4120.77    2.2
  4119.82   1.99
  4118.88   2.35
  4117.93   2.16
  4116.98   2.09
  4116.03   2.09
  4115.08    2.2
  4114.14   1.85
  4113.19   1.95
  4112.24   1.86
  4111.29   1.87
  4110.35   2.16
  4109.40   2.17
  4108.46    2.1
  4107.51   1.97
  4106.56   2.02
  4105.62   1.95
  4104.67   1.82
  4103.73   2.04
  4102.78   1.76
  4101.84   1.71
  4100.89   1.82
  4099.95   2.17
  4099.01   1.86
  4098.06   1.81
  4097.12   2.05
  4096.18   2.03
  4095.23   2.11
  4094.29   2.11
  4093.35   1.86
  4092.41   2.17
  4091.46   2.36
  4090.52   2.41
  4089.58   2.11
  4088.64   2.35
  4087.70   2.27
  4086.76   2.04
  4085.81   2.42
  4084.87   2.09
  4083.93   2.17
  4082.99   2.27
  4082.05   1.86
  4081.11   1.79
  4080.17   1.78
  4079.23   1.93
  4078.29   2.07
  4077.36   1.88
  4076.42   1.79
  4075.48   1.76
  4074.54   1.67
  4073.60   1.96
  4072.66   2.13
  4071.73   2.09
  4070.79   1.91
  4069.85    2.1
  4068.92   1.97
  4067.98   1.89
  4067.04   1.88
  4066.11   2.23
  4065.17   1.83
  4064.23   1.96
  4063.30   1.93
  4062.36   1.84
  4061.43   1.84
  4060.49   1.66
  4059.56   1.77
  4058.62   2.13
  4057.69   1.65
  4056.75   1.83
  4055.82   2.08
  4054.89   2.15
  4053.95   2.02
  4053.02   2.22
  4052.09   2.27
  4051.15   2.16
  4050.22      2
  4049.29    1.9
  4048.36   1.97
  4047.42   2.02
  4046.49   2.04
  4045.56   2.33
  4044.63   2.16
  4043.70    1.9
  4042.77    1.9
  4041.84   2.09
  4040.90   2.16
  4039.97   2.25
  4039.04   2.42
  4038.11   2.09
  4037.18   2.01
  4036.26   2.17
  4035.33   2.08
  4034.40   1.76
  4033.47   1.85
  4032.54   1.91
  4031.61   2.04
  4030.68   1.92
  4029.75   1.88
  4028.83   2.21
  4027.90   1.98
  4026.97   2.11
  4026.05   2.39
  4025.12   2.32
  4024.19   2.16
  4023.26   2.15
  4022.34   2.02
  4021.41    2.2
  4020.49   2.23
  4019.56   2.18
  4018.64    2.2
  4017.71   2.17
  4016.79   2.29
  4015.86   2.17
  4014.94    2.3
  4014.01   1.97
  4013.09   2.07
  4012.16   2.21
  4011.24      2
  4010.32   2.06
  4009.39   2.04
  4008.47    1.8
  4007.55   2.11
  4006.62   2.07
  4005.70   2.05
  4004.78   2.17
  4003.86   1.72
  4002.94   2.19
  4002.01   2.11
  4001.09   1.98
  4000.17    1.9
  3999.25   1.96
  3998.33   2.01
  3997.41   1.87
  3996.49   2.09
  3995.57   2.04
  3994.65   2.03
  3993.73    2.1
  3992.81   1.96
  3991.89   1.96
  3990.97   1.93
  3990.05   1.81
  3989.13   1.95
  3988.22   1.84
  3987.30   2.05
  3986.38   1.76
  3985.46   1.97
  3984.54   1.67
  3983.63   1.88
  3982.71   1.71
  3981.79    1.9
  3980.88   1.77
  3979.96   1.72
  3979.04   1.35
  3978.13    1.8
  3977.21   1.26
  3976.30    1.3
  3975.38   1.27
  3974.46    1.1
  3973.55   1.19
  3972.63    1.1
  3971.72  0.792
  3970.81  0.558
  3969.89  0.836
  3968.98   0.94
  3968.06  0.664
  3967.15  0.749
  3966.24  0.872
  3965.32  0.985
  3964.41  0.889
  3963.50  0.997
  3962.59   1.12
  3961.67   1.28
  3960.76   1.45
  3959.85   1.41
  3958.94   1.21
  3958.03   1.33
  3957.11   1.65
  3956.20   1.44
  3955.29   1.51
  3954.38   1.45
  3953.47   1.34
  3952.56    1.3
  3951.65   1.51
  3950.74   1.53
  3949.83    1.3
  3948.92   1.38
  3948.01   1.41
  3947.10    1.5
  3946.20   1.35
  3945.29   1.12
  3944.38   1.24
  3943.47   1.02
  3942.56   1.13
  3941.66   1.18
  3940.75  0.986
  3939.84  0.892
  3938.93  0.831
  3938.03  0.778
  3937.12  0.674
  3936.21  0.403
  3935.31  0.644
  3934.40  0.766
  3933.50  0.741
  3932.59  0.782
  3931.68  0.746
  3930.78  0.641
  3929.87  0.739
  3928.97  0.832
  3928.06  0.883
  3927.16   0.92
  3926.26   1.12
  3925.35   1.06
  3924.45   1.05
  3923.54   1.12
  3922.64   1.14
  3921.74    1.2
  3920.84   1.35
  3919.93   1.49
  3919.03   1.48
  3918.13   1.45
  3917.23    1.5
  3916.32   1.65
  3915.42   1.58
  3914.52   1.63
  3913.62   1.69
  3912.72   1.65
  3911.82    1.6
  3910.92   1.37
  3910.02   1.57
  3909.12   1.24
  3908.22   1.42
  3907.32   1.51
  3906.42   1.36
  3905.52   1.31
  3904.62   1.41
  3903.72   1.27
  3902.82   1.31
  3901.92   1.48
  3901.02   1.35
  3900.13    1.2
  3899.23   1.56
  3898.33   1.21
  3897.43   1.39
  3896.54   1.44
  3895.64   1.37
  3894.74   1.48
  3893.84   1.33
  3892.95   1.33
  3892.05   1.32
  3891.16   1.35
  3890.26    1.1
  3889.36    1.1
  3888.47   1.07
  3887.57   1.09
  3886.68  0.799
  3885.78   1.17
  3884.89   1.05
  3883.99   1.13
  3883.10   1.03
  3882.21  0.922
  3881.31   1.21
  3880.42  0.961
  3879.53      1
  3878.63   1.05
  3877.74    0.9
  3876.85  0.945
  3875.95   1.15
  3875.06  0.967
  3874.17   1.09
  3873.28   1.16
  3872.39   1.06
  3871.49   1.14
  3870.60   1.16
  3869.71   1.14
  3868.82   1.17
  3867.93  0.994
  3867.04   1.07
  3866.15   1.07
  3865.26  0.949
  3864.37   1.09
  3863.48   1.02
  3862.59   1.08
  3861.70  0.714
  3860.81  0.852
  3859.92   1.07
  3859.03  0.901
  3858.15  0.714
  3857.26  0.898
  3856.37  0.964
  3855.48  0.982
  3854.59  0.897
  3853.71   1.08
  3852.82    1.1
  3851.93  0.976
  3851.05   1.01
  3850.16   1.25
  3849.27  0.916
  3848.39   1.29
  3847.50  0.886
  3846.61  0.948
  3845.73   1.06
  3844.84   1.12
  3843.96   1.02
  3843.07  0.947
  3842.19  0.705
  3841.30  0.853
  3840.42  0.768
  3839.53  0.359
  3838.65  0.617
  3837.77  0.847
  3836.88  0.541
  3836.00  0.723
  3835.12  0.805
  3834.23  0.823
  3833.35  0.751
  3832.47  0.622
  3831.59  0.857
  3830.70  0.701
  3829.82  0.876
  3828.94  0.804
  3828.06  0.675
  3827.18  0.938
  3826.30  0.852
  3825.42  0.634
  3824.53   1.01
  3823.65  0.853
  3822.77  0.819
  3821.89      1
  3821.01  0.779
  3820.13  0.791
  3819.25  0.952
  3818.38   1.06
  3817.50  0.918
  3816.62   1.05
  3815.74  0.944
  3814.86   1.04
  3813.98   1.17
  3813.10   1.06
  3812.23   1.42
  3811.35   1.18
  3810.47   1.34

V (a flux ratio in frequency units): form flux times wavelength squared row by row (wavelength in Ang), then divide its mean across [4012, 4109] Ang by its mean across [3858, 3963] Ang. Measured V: 1.86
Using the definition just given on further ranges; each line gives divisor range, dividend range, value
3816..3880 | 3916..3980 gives 1.28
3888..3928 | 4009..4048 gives 1.66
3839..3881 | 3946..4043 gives 1.90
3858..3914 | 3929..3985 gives 1.02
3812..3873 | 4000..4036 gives 2.44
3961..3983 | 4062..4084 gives 1.74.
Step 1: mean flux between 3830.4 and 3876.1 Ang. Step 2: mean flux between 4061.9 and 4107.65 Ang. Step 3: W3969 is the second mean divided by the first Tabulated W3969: 2.13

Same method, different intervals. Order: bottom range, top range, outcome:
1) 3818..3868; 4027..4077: 2.24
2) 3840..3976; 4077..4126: 1.81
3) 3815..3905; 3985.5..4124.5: 2.01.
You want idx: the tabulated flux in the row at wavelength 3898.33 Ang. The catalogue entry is 1.21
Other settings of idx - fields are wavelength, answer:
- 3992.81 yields 1.96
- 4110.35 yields 2.16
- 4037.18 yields 2.01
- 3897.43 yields 1.39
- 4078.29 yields 2.07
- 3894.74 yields 1.48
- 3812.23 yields 1.42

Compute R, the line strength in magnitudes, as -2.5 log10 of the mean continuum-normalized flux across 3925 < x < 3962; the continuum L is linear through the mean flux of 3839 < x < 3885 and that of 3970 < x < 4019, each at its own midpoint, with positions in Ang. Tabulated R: 0.34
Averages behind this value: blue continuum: 0.995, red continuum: 1.83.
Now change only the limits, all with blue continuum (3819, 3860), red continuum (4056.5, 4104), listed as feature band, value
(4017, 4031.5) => -0.24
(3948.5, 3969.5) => 0.15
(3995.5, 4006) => -0.24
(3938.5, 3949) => 0.17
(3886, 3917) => -0.18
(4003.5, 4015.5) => -0.23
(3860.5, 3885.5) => -0.02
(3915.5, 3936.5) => 0.20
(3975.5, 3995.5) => -0.16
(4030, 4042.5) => -0.15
